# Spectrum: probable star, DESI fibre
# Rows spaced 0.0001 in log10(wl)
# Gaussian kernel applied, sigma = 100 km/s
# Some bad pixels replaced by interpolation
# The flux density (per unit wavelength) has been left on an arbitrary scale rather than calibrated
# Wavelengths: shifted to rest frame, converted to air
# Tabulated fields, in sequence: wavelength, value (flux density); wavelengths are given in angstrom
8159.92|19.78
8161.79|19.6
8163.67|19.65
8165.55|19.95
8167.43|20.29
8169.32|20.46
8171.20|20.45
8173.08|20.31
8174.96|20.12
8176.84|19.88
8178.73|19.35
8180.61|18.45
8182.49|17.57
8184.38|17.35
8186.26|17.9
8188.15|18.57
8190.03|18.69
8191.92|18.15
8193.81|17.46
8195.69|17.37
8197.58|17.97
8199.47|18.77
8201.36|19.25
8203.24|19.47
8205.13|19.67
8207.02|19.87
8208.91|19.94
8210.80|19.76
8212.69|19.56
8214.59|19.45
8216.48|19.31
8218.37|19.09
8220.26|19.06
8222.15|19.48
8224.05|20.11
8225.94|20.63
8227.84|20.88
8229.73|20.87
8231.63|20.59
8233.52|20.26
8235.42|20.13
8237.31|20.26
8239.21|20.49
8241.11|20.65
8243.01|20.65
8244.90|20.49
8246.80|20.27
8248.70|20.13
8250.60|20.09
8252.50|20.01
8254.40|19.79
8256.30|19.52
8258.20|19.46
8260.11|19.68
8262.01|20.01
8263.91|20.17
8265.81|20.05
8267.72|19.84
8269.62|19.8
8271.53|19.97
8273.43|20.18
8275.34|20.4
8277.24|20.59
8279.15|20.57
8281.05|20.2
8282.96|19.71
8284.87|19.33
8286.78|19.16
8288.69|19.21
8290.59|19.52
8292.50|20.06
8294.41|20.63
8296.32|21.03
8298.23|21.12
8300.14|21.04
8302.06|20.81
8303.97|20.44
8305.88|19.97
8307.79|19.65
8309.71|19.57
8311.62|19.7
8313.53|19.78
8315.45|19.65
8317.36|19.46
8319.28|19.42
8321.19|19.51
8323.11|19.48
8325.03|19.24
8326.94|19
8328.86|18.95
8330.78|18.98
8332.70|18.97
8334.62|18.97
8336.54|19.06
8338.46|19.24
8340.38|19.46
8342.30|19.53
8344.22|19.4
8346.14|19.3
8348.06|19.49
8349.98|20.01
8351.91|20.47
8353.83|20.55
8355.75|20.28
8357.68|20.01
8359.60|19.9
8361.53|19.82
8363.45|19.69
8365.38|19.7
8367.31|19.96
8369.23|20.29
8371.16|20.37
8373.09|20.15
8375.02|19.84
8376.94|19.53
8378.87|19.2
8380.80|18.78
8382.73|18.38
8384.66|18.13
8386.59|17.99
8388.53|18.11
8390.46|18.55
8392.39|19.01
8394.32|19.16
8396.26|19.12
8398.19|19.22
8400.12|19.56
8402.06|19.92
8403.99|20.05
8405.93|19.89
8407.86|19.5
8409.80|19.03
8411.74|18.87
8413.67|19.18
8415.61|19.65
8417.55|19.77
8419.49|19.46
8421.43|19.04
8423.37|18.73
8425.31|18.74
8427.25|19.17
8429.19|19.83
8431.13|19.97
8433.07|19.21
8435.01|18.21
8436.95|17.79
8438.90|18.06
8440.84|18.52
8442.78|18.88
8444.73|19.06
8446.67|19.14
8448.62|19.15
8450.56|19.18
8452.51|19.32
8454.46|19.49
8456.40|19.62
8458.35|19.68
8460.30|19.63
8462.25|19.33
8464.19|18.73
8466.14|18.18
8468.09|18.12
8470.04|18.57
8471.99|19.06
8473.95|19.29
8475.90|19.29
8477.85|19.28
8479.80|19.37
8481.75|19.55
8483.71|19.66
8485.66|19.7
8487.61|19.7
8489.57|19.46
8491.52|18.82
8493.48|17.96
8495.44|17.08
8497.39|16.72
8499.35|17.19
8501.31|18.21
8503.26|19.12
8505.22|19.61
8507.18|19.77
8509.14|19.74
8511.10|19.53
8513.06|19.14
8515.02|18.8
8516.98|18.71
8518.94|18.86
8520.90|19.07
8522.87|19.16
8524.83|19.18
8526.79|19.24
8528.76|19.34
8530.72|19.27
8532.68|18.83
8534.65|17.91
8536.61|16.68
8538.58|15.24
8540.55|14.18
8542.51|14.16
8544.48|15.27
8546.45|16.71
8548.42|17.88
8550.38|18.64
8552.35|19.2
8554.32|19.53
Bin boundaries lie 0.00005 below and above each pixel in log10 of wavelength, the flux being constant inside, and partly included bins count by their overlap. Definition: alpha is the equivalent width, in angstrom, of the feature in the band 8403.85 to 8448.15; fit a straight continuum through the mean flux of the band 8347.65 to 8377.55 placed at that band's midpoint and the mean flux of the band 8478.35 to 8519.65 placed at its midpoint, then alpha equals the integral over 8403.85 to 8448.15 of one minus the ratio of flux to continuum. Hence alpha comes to 0.90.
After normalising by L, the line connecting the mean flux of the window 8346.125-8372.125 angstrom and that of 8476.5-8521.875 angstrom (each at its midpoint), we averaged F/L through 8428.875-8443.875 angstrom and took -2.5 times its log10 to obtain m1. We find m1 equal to 0.04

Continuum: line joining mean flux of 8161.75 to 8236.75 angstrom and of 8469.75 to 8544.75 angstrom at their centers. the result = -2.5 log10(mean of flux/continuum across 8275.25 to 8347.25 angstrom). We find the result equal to -0.04 mag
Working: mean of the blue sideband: 19.4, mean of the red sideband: 18.5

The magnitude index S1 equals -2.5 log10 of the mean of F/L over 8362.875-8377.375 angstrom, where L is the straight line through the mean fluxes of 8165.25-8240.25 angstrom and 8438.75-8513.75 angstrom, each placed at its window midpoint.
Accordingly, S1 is -0.04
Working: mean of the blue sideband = 19.4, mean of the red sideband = 19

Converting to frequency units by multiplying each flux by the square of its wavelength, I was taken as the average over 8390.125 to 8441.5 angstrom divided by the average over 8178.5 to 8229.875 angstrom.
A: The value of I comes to 1.1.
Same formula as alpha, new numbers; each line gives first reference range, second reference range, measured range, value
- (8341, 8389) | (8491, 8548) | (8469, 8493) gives -1.12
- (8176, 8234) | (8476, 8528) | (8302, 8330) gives -0.74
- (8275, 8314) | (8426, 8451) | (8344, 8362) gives -0.28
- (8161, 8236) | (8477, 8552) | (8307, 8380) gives -2.75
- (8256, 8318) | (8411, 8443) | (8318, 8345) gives 0.64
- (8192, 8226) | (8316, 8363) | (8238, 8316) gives -2.94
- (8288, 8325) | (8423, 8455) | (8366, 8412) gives 0.16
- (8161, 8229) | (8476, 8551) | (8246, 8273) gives -1.17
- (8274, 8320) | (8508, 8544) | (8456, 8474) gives -0.33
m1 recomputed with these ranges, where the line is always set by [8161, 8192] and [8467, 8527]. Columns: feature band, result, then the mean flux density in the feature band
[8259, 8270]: -0.04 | 19.9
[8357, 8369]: -0.05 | 19.9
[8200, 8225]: -0.02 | 19.5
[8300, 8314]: -0.05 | 20.1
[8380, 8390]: 0.04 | 18.3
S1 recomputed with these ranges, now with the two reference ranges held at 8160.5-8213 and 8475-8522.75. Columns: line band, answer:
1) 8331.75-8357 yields -0.03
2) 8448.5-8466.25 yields -0.02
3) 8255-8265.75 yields -0.04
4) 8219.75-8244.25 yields -0.07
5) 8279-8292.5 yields -0.03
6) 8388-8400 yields 0.00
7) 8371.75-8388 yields 0.00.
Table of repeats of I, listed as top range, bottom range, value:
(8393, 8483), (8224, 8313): 0.99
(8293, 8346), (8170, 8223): 1.07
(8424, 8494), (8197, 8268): 1.01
